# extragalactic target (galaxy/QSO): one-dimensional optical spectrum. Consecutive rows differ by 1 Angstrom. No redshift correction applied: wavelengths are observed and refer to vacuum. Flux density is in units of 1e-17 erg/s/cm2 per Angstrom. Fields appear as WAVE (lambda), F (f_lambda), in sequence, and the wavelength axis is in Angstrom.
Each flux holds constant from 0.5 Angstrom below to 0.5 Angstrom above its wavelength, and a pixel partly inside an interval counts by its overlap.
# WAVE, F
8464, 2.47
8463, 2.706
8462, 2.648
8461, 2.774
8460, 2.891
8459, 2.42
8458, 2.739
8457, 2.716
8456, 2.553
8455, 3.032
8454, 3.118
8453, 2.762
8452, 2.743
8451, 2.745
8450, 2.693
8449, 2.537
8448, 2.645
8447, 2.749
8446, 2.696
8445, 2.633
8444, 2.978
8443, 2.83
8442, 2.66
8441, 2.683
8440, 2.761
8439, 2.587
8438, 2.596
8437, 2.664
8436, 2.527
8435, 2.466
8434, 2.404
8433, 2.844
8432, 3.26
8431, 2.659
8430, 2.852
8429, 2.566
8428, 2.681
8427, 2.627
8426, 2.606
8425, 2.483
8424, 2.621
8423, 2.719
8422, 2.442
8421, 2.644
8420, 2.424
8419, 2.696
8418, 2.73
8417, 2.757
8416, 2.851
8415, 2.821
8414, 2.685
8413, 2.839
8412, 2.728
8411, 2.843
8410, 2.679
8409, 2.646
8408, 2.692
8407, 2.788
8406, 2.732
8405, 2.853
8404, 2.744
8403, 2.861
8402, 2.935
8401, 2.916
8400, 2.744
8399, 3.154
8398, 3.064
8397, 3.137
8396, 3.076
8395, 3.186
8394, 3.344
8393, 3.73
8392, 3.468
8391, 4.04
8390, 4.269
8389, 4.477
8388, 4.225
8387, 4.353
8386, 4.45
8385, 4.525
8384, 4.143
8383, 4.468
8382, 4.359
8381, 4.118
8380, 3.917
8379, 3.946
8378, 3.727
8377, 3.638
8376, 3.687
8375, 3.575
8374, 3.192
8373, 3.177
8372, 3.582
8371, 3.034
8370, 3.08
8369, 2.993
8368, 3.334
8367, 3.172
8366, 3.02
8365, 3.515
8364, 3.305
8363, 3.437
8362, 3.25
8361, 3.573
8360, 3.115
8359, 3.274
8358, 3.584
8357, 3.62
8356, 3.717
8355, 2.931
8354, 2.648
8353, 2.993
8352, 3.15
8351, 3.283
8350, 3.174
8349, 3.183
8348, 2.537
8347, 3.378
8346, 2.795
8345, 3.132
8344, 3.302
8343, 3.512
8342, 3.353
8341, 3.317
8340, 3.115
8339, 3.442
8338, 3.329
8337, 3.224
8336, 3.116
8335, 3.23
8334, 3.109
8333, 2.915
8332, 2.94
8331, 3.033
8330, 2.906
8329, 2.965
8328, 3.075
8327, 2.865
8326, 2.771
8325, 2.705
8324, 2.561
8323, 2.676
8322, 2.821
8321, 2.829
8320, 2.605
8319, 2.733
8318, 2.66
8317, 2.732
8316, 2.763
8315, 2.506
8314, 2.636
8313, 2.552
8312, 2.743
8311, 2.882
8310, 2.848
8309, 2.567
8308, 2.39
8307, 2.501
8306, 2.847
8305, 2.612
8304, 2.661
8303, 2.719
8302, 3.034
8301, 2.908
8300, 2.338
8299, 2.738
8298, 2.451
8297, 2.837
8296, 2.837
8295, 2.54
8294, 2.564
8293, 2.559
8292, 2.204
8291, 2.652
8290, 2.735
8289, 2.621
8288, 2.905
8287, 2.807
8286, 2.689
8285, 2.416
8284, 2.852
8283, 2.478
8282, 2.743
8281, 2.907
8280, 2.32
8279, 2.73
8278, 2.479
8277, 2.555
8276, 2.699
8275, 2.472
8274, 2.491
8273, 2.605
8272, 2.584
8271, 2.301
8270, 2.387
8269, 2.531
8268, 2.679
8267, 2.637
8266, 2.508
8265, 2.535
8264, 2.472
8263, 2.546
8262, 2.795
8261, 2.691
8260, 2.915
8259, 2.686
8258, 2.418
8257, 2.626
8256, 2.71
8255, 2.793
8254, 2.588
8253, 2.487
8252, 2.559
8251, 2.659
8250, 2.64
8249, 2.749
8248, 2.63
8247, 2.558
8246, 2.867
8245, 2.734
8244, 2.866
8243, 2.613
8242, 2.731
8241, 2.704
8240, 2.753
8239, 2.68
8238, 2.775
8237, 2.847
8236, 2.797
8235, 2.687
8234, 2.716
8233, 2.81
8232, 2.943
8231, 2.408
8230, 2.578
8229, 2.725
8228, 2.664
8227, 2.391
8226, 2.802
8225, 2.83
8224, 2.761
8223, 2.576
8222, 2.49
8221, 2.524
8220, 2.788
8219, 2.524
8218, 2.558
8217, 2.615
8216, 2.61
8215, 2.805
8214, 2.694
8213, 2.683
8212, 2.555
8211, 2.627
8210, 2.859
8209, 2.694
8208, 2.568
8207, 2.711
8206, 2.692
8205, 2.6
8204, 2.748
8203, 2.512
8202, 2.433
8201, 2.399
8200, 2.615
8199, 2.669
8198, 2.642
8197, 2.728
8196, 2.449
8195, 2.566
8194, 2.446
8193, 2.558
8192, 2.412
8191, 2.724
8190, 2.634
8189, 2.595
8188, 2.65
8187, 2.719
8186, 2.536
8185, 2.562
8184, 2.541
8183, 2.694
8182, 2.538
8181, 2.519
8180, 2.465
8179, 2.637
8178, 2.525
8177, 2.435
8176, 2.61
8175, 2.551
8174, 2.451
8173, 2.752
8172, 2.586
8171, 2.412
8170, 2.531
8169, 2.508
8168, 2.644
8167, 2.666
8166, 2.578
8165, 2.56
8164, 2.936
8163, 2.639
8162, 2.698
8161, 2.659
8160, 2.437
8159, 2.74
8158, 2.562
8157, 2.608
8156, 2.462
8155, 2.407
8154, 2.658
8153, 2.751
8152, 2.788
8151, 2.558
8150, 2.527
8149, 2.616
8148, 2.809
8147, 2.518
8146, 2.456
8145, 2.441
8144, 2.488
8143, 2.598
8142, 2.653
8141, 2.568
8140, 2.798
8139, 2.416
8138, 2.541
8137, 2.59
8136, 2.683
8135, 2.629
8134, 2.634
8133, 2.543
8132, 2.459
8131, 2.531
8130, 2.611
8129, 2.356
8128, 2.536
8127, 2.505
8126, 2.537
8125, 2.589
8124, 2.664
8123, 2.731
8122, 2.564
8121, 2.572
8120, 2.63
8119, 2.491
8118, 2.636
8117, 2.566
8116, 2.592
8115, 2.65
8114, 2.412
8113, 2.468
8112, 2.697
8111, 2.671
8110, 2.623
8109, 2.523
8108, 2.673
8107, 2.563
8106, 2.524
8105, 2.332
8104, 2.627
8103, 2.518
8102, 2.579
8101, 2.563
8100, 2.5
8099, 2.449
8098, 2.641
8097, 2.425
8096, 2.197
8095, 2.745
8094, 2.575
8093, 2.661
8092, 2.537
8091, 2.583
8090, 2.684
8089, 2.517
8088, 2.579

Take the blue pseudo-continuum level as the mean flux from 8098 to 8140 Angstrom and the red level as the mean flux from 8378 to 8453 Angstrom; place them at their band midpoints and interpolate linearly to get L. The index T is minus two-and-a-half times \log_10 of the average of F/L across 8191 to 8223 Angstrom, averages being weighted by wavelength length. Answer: 0.041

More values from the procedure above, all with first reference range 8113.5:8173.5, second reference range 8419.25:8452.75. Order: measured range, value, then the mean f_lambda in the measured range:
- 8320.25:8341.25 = -0.13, 2.99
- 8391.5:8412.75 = -0.12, 2.97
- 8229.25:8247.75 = -0.04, 2.72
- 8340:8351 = -0.20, 3.17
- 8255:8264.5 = -0.02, 2.66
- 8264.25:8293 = 0.02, 2.59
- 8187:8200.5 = 0.00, 2.6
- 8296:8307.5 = -0.03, 2.7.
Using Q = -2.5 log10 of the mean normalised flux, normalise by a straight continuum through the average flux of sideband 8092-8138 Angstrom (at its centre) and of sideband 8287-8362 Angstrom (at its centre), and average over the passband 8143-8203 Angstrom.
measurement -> 0.031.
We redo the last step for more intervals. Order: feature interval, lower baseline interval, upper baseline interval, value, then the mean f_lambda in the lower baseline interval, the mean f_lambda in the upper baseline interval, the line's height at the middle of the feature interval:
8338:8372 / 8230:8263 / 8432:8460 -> -0.192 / 2.7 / 2.71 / 2.7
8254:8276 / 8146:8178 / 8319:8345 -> 0.105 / 2.6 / 3.02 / 2.86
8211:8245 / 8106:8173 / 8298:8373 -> 0.036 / 2.59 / 3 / 2.77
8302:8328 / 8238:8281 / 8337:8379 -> 0.111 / 2.62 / 3.28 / 2.99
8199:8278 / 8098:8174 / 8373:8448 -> 0.053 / 2.58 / 3.1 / 2.77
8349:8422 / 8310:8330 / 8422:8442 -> -0.218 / 2.75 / 2.66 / 2.7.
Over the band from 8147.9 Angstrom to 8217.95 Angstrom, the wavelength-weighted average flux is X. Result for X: 2.6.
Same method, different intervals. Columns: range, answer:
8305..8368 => 3.01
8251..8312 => 2.63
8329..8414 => 3.32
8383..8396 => 4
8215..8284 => 2.64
